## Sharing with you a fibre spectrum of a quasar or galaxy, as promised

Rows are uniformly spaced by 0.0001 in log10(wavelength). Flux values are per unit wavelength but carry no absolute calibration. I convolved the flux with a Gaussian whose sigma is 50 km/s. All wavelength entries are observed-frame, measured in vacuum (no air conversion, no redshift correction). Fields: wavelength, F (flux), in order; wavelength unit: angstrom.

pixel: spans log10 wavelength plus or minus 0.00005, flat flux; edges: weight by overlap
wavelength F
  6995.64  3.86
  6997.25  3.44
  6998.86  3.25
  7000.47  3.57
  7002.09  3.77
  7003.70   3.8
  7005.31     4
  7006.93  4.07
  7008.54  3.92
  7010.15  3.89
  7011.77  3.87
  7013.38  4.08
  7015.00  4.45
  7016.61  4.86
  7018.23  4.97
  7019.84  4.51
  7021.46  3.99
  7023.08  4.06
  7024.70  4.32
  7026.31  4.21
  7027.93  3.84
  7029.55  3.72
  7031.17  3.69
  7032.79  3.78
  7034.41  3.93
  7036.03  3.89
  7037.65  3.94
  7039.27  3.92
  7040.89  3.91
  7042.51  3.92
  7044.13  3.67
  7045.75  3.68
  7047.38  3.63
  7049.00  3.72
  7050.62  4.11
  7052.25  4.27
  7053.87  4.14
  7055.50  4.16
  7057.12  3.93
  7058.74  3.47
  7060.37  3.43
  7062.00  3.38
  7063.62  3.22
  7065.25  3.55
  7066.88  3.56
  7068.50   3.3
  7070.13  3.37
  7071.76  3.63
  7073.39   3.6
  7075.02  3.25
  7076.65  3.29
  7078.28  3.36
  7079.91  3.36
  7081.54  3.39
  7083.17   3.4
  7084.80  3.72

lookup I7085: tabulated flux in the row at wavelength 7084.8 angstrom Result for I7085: 3.72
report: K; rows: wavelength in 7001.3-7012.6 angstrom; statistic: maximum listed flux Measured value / 4.07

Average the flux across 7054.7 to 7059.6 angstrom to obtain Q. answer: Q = 3.85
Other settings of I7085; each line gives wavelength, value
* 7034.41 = 3.93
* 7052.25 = 4.27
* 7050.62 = 4.11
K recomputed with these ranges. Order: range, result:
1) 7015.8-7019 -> 4.97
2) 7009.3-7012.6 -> 3.89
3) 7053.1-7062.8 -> 4.16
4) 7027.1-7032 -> 3.84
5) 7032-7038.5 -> 3.94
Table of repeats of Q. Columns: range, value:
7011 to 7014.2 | 3.98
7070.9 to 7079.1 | 3.42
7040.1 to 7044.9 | 3.84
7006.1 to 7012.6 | 3.94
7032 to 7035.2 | 3.85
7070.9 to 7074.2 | 3.61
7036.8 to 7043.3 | 3.92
